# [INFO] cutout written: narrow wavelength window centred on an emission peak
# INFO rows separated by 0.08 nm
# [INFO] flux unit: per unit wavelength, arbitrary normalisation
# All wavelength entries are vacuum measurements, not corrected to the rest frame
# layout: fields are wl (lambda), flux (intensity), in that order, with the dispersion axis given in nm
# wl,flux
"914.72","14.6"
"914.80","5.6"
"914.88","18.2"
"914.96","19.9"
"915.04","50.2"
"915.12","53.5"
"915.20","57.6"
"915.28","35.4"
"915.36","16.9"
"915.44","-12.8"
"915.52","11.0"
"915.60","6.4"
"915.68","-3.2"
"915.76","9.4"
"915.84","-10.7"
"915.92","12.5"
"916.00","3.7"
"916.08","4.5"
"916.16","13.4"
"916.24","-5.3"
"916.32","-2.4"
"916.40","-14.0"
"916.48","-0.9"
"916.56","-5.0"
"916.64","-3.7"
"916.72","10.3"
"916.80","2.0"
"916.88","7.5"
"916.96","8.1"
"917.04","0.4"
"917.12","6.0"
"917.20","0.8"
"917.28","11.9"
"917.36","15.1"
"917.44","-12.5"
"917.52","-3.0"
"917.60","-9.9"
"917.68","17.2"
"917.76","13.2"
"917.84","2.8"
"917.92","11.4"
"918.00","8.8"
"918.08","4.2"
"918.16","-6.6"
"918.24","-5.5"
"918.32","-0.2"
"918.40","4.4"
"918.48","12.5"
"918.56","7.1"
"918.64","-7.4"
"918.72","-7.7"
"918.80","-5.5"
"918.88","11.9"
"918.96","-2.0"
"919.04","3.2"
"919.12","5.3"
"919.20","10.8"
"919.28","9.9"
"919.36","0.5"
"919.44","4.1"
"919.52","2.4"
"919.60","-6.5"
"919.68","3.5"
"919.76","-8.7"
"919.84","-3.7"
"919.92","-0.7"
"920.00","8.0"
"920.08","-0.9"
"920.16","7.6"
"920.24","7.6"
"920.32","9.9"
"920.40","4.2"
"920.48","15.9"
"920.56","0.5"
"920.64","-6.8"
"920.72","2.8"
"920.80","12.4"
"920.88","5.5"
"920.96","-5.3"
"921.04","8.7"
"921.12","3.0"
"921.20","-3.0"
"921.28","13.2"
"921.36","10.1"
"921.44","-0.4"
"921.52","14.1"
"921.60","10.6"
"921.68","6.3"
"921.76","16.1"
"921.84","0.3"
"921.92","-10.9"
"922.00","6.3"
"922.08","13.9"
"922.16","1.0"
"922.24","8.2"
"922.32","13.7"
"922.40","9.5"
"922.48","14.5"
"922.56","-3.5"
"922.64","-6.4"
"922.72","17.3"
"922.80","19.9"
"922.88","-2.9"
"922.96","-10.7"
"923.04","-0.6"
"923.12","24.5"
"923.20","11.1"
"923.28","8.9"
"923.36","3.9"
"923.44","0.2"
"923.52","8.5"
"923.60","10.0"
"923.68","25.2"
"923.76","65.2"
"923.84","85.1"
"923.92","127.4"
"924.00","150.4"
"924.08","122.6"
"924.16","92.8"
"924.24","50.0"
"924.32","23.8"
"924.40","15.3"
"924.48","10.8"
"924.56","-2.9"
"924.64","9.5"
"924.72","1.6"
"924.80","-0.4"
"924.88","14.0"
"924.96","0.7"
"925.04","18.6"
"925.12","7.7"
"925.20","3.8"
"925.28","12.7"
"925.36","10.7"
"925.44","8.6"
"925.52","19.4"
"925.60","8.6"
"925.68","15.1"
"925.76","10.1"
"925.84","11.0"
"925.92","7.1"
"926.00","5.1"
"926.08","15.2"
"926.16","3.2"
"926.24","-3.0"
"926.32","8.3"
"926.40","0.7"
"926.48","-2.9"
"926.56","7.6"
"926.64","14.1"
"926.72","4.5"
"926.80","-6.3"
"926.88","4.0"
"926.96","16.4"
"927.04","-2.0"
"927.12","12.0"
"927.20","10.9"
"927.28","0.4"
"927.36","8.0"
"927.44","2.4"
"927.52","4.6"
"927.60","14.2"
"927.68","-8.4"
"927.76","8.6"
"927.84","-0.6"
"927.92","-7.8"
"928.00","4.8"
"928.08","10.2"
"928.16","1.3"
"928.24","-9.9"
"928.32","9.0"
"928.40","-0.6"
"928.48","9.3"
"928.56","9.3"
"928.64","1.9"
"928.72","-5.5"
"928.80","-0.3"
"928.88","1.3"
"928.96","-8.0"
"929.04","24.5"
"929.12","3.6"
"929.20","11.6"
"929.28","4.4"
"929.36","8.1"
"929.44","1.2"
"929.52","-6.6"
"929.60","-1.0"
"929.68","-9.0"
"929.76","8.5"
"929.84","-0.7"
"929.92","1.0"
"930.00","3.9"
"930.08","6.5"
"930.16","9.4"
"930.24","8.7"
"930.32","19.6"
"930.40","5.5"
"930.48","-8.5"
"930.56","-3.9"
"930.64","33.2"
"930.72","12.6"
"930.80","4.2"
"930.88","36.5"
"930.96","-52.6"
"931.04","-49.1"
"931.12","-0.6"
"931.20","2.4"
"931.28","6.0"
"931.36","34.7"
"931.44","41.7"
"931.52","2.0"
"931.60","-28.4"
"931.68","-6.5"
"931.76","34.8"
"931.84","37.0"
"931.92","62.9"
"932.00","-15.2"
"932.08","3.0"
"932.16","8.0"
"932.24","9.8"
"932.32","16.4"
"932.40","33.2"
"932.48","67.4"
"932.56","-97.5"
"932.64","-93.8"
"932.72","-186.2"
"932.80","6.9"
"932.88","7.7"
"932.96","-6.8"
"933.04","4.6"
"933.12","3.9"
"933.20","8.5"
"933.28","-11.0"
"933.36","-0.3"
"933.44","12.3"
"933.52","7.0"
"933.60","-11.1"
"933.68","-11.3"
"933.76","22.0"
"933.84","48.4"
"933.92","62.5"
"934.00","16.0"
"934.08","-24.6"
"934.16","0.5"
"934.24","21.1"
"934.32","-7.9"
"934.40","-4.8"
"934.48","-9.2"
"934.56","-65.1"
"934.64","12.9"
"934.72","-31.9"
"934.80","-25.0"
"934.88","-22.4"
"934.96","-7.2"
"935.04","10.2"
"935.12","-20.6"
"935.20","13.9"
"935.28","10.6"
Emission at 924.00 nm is [O III]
